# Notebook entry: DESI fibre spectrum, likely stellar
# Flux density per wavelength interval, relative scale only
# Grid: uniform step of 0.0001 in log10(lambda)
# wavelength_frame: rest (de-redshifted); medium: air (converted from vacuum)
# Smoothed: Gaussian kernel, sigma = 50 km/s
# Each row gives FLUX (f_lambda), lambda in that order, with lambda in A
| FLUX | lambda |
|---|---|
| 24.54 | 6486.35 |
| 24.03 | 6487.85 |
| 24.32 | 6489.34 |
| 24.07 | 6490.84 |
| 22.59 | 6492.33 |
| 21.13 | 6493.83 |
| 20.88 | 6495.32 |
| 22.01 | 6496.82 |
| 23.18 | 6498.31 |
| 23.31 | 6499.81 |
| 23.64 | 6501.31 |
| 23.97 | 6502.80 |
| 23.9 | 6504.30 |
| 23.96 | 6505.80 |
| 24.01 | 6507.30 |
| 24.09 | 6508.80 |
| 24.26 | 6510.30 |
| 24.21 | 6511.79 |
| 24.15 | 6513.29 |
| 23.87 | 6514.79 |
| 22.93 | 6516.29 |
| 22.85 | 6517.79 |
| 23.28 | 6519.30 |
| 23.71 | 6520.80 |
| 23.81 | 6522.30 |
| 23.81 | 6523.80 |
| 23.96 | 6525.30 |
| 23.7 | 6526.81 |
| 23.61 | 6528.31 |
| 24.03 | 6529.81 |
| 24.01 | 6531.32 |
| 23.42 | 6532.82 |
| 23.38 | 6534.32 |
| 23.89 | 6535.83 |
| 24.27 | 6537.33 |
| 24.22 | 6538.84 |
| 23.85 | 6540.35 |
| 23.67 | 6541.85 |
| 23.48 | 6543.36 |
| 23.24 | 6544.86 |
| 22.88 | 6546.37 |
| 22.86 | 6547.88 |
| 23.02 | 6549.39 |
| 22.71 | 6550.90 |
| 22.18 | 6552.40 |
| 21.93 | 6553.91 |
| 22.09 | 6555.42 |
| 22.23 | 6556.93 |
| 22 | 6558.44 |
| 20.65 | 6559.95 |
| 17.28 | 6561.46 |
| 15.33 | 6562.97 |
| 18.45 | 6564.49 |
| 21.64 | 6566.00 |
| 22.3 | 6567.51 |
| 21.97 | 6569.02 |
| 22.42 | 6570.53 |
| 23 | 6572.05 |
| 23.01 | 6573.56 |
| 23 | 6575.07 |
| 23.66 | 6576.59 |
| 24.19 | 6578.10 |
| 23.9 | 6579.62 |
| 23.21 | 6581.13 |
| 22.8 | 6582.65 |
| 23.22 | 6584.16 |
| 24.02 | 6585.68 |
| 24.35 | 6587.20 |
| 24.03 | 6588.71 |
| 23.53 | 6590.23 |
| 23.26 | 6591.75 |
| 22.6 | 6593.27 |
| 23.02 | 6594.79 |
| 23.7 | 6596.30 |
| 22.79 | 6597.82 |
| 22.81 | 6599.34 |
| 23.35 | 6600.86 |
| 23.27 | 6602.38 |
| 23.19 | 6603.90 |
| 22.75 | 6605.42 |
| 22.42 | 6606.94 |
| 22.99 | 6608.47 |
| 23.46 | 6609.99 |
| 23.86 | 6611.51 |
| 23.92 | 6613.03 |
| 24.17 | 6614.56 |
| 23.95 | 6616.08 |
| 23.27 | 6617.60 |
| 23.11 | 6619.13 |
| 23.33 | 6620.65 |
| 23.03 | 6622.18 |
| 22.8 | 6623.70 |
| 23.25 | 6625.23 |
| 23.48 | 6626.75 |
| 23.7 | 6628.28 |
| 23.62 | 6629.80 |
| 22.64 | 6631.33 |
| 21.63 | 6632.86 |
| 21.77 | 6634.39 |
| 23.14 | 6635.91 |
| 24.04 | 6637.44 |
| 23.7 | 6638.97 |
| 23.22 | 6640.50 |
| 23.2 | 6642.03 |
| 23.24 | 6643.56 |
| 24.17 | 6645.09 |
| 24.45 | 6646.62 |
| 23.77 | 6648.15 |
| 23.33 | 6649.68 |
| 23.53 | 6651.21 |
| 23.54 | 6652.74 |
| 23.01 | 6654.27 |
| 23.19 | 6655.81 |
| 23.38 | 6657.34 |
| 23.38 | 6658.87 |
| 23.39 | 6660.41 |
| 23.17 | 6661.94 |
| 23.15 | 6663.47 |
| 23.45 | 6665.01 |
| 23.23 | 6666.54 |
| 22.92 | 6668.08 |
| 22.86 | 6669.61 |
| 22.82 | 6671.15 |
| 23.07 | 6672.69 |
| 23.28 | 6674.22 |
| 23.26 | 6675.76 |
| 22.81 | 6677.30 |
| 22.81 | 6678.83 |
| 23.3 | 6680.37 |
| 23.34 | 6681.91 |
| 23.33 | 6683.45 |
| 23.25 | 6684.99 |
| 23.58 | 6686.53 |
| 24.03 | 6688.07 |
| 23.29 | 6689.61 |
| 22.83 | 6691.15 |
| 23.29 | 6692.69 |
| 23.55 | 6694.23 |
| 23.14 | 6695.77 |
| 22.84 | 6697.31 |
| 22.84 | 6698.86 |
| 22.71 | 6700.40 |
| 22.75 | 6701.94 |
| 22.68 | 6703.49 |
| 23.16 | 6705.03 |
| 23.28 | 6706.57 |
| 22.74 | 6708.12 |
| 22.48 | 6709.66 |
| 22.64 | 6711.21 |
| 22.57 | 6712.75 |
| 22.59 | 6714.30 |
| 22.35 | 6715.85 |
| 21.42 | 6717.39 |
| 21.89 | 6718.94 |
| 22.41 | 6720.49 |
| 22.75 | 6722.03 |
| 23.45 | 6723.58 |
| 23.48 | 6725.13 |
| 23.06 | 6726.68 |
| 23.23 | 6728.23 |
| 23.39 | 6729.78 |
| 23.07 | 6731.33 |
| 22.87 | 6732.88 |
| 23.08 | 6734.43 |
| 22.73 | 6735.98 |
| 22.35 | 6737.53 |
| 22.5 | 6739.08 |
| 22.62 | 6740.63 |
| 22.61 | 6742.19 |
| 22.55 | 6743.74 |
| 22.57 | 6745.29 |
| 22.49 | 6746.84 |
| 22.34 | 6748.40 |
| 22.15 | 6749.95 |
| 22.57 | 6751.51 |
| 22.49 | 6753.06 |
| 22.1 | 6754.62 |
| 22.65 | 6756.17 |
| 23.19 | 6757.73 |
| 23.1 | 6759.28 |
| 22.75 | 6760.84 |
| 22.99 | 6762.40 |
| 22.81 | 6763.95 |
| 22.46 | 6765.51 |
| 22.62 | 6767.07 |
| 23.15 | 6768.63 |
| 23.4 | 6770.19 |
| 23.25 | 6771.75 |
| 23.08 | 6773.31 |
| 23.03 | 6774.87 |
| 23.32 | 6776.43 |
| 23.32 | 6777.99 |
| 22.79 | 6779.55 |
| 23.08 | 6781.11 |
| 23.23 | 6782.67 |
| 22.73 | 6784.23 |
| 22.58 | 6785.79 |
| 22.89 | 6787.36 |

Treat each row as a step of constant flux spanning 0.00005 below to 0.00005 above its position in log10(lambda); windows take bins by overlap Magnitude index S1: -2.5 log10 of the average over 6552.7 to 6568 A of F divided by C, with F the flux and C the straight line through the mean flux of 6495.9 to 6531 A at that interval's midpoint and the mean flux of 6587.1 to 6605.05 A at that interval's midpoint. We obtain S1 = 0.15 mag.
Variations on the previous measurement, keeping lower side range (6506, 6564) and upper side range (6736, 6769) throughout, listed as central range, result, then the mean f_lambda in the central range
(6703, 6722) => 0.007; 22.5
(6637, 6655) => -0.038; 23.6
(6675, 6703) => -0.021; 23.2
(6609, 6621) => -0.038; 23.6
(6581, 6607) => -0.019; 23.3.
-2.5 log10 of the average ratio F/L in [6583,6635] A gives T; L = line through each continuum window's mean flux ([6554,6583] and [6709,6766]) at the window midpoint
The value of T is -0.06 mag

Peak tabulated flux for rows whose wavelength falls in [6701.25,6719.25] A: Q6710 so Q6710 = 23.28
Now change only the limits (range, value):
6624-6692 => 24.45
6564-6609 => 24.35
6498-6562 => 24.27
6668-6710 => 24.03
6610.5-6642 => 24.17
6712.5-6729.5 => 23.48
